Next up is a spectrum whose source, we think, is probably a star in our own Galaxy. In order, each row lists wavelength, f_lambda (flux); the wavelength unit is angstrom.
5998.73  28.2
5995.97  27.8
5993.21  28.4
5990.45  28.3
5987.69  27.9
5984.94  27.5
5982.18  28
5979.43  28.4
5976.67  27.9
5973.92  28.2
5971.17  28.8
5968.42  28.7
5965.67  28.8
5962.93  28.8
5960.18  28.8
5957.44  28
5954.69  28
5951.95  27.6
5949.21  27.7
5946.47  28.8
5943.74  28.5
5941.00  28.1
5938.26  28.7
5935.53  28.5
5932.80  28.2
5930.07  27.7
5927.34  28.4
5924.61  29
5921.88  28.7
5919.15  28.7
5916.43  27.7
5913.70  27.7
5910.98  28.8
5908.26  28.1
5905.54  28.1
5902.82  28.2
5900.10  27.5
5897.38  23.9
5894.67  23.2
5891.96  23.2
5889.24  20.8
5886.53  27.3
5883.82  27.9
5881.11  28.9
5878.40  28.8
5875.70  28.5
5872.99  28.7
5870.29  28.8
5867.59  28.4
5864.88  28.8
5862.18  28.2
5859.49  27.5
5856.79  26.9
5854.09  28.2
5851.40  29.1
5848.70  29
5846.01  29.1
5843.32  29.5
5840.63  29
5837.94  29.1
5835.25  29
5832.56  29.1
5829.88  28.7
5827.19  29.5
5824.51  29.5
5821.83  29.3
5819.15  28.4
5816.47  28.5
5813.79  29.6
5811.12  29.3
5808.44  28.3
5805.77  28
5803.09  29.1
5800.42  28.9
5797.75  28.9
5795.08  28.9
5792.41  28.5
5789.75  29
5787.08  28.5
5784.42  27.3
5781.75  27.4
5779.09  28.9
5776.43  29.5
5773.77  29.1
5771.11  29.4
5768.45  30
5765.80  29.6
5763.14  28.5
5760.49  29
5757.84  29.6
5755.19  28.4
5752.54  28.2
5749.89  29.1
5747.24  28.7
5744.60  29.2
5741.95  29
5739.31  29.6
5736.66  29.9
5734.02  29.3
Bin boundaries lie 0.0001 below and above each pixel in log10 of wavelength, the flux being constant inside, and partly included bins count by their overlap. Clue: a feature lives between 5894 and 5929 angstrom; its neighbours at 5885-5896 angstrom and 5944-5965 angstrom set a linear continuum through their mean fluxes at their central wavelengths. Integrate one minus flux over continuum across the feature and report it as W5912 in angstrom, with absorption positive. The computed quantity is -3.4 angstrom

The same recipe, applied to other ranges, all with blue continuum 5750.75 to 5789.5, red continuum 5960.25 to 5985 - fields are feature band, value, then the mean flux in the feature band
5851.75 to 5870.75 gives 0.3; 28.1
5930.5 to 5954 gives 0.2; 28.2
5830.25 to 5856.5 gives -0.2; 28.9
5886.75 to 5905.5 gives 2.4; 24.9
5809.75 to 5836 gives -0.3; 29.1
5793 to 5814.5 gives -0.1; 28.8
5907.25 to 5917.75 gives 0.2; 28.1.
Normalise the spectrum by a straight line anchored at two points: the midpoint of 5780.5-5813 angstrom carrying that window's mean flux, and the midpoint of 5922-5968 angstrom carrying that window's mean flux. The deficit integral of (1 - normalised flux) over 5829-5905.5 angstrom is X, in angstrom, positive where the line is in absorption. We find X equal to 2.1 angstrom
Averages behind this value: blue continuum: 28.5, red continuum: 28.4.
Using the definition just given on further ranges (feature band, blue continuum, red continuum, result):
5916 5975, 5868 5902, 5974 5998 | -2.1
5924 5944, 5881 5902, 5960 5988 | -1.2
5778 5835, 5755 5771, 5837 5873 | 0.4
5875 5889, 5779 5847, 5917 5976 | 0.5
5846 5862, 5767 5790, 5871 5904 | -0.6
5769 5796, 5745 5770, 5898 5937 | 0.2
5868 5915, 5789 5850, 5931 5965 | 2.6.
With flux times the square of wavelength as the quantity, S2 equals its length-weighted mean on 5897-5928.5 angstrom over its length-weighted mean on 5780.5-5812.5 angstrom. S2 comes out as 1.02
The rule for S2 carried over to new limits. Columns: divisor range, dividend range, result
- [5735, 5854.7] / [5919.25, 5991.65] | 1.03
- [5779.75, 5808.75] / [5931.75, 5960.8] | 1.05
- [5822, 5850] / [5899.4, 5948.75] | 1.00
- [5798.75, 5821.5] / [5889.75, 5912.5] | 0.94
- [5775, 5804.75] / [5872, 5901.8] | 0.95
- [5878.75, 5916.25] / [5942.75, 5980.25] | 1.09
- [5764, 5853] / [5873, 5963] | 0.99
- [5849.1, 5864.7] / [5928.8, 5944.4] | 1.03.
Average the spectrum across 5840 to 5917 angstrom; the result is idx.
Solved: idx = 27.6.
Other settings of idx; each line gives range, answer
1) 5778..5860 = 28.7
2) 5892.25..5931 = 27.4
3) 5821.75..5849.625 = 29.2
